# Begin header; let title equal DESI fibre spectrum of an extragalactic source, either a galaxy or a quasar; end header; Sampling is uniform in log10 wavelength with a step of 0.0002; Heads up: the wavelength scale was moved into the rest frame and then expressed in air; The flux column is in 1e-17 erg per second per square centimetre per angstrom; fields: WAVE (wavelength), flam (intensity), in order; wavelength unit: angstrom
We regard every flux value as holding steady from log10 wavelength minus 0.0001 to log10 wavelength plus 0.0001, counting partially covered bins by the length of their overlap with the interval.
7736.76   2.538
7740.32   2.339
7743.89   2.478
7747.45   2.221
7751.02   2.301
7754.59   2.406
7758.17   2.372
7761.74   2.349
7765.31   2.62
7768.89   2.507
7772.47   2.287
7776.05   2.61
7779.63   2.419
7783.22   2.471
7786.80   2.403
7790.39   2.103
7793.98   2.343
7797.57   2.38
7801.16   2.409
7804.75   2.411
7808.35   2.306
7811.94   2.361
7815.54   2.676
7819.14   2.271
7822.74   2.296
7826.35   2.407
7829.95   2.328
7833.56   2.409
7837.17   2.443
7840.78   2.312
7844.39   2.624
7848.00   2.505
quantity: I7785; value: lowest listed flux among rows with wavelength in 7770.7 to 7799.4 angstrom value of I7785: 2.103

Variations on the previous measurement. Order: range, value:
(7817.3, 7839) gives 2.271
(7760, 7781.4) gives 2.287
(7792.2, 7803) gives 2.343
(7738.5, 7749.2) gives 2.221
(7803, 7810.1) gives 2.306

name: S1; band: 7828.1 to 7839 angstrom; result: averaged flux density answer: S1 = 2.39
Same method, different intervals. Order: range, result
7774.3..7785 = 2.5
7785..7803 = 2.33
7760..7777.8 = 2.47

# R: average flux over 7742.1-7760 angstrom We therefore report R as 2.36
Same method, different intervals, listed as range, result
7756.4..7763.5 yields 2.36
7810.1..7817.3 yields 2.52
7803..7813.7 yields 2.36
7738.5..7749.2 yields 2.35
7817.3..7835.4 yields 2.34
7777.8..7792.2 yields 2.35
